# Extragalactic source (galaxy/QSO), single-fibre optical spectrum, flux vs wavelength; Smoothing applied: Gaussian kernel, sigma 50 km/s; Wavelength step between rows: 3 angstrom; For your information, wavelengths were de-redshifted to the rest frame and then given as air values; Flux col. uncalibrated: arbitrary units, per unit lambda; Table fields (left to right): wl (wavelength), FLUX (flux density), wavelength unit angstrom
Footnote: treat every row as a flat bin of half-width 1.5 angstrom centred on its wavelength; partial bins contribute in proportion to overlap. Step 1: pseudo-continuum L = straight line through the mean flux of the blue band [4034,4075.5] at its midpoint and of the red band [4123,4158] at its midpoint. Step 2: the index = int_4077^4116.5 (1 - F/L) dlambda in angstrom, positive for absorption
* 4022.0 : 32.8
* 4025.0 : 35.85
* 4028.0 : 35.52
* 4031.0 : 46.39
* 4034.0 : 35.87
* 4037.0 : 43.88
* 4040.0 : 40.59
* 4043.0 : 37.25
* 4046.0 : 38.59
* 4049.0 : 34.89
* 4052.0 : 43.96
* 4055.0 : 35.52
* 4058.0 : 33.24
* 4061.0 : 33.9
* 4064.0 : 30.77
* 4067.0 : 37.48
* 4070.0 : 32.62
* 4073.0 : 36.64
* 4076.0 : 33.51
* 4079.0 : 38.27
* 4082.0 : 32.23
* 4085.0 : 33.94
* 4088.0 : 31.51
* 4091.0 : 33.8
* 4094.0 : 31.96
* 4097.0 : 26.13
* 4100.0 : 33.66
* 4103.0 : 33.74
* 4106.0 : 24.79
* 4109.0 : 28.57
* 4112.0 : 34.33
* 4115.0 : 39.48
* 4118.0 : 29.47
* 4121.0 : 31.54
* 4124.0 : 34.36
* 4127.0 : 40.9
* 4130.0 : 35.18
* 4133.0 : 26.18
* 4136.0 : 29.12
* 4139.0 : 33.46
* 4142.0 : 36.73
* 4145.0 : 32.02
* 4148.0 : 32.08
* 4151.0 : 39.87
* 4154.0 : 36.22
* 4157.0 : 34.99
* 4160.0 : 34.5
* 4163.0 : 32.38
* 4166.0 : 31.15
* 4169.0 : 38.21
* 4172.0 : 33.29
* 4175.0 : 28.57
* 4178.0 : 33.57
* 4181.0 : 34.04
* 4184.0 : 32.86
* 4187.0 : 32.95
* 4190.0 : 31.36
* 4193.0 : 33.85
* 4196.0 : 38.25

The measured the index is 3.4 angstrom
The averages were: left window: 36.8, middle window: 32.5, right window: 34.2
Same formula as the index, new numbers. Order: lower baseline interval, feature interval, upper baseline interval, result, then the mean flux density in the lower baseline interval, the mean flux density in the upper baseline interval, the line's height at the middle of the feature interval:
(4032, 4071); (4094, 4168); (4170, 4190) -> 2.7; 37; 32.6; 34.3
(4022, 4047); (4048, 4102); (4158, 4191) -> 4.5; 38.9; 33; 37.2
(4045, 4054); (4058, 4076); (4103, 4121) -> 1.3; 39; 31.5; 36.9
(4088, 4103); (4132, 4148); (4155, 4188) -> 0.5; 31.6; 33.4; 32.7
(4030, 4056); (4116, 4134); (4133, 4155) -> 0.7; 39.6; 33.6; 34.7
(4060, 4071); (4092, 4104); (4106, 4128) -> 0.7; 33.7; 33.3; 33.5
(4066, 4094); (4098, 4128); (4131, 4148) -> 0.0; 34.3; 31.7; 32.8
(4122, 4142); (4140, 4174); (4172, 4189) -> -1.7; 33.4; 32.4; 32.9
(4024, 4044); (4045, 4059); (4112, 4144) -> 0.4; 39.5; 33.6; 38.4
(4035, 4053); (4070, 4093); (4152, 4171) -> 2.4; 39.6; 34.7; 38.1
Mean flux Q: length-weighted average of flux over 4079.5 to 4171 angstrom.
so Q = 33.1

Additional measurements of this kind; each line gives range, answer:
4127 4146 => 32.8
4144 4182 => 33.9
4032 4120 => 34.6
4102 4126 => 32.2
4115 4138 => 32.9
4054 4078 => 34.3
